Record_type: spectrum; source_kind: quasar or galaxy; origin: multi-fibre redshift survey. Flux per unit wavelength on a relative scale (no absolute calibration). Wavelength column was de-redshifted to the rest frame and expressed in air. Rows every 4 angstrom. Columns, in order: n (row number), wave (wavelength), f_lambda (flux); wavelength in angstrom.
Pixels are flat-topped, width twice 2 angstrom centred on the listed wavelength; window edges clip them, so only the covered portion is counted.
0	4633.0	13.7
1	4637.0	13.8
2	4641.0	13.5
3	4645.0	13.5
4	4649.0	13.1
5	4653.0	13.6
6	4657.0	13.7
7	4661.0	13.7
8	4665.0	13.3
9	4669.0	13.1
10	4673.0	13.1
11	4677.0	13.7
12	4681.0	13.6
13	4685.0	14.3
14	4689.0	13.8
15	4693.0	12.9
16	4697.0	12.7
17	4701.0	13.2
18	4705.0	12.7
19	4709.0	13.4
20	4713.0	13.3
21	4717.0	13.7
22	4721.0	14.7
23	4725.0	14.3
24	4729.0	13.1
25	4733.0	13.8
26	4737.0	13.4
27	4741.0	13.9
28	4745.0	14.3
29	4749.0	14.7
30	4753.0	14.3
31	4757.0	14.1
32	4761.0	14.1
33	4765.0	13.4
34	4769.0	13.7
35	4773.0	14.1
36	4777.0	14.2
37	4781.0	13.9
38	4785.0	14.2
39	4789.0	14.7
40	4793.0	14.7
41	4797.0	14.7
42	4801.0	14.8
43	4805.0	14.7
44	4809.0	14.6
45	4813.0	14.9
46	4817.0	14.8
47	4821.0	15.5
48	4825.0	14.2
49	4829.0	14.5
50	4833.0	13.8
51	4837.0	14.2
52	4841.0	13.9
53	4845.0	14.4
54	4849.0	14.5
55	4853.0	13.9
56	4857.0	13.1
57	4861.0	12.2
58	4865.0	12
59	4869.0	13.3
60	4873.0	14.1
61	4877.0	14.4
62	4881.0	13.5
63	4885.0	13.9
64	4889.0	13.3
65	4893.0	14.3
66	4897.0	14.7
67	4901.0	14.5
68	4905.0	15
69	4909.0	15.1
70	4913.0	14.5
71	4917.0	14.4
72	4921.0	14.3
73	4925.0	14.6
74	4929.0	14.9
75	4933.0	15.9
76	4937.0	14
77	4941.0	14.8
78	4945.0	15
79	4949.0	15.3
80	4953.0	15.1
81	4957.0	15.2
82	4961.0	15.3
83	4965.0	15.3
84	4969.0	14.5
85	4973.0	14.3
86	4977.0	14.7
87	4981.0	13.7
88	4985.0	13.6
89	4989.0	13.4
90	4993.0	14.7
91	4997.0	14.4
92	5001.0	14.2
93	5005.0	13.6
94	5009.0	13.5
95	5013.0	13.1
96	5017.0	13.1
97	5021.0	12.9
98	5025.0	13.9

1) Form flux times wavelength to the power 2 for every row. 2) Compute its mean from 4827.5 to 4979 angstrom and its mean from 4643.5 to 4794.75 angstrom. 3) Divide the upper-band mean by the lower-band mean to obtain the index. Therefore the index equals 1.1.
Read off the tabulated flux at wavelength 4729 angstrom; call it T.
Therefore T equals 13.1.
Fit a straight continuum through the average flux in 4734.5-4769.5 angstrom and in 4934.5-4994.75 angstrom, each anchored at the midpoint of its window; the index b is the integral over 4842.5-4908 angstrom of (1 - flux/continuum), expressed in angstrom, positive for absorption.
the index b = 2.33 angstrom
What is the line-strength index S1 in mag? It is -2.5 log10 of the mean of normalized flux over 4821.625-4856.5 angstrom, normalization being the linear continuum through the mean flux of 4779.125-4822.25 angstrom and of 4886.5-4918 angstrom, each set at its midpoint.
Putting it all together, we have 0.031 mag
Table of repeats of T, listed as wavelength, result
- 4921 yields 14.3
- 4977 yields 14.7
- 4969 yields 14.5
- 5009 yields 13.5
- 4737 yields 13.4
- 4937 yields 14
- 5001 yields 14.2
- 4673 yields 13.1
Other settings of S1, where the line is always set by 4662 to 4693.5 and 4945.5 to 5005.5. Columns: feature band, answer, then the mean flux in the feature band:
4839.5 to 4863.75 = 0.04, 13.6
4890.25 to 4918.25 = -0.03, 14.6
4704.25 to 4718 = 0.03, 13.3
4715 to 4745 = -0.01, 13.9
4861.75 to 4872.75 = 0.11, 12.8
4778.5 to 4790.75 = -0.03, 14.3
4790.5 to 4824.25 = -0.07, 14.8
